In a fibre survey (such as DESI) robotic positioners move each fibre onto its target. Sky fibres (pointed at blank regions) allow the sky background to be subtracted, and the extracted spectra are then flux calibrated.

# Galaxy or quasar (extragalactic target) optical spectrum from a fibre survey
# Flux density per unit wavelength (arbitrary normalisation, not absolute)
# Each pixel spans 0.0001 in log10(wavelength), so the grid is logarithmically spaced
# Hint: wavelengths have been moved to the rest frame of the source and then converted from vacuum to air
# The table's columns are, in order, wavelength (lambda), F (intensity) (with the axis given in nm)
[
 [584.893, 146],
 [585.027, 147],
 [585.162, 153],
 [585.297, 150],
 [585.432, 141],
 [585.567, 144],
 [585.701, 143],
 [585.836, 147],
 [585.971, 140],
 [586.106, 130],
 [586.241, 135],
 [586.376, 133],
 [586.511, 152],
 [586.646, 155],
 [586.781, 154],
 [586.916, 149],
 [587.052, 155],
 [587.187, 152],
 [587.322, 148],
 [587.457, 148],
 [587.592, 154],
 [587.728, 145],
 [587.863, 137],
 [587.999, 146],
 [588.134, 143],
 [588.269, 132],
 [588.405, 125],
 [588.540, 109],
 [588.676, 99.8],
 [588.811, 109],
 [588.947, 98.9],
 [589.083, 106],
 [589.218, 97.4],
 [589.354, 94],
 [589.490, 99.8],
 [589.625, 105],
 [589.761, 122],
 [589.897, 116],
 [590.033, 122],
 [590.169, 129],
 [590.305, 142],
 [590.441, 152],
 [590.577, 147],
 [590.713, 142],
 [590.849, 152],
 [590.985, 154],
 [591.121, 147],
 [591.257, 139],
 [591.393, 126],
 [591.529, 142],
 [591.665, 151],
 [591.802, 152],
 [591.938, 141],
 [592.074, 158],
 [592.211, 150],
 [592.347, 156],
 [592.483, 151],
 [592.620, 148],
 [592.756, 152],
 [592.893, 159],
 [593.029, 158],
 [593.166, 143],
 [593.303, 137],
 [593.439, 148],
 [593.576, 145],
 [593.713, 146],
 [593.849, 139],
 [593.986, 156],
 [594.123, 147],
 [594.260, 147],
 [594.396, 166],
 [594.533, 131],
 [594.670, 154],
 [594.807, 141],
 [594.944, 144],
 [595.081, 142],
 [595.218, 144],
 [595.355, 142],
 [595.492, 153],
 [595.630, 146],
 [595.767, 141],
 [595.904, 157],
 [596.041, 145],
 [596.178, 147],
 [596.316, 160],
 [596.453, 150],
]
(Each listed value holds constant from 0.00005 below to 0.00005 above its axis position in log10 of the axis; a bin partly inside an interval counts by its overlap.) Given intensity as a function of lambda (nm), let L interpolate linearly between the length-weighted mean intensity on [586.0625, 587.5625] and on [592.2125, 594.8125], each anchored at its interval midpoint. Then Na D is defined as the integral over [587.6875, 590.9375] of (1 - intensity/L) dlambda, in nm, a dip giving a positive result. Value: 0.53 nm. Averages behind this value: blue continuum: 147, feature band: 124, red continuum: 149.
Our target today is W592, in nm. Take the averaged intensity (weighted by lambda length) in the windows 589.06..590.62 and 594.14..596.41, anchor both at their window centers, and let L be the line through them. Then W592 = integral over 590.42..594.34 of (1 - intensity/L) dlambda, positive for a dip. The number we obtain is -0.46 nm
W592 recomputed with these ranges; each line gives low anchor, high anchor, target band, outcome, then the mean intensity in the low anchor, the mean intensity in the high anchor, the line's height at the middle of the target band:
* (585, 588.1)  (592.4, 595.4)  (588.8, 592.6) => 0.36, 146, 147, 147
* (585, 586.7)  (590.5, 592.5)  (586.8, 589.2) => 0.21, 144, 147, 145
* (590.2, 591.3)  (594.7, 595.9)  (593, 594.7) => -0.02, 146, 145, 146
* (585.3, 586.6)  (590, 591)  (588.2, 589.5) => 0.32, 141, 143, 142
